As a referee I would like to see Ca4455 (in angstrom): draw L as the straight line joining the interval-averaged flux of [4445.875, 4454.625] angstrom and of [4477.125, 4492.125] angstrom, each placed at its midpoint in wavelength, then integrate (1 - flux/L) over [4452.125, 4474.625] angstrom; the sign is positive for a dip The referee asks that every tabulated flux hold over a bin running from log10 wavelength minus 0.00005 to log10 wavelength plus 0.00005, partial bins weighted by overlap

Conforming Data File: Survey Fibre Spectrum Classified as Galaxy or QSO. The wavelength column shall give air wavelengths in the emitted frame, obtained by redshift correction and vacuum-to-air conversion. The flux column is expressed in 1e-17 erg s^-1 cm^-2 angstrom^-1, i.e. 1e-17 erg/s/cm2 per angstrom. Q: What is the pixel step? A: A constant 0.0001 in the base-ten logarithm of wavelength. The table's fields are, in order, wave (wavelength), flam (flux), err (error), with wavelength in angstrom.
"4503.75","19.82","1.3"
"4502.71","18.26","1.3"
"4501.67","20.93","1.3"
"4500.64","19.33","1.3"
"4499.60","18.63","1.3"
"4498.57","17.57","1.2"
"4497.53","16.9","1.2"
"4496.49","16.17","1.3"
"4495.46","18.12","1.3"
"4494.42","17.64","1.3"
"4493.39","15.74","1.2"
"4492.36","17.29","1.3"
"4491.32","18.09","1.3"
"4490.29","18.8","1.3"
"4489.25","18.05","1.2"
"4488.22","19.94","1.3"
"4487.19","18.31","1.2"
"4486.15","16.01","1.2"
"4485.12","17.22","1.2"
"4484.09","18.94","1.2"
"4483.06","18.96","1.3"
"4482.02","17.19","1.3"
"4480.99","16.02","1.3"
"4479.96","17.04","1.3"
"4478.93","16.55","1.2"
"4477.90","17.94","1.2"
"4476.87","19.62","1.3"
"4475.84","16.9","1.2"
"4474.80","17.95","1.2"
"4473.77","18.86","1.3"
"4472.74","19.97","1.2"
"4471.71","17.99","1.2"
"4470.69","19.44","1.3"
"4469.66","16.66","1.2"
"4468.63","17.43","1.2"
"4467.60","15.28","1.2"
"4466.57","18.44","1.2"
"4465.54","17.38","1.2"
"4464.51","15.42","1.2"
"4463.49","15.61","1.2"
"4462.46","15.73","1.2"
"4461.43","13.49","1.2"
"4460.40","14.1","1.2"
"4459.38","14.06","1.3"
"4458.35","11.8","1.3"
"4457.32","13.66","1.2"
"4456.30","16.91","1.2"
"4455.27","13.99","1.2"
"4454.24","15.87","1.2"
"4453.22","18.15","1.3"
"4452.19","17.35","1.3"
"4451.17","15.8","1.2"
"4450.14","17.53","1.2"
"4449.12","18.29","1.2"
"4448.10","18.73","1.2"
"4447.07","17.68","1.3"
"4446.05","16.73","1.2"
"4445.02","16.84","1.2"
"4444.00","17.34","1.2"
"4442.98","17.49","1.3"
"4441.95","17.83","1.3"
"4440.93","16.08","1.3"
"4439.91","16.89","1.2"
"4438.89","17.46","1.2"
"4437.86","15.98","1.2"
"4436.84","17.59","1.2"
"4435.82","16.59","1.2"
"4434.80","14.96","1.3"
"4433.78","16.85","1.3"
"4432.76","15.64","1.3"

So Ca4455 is 1.68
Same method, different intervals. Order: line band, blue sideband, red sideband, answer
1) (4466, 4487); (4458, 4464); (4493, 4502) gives -2.7 angstrom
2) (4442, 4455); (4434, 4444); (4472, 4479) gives -0.1 angstrom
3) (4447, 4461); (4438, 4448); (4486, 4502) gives 1.1 angstrom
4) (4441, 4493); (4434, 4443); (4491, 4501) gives 0.2 angstrom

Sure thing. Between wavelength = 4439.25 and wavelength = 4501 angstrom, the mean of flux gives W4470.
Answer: 17.1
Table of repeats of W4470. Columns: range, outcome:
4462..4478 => 17.5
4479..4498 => 17.6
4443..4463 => 16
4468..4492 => 18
